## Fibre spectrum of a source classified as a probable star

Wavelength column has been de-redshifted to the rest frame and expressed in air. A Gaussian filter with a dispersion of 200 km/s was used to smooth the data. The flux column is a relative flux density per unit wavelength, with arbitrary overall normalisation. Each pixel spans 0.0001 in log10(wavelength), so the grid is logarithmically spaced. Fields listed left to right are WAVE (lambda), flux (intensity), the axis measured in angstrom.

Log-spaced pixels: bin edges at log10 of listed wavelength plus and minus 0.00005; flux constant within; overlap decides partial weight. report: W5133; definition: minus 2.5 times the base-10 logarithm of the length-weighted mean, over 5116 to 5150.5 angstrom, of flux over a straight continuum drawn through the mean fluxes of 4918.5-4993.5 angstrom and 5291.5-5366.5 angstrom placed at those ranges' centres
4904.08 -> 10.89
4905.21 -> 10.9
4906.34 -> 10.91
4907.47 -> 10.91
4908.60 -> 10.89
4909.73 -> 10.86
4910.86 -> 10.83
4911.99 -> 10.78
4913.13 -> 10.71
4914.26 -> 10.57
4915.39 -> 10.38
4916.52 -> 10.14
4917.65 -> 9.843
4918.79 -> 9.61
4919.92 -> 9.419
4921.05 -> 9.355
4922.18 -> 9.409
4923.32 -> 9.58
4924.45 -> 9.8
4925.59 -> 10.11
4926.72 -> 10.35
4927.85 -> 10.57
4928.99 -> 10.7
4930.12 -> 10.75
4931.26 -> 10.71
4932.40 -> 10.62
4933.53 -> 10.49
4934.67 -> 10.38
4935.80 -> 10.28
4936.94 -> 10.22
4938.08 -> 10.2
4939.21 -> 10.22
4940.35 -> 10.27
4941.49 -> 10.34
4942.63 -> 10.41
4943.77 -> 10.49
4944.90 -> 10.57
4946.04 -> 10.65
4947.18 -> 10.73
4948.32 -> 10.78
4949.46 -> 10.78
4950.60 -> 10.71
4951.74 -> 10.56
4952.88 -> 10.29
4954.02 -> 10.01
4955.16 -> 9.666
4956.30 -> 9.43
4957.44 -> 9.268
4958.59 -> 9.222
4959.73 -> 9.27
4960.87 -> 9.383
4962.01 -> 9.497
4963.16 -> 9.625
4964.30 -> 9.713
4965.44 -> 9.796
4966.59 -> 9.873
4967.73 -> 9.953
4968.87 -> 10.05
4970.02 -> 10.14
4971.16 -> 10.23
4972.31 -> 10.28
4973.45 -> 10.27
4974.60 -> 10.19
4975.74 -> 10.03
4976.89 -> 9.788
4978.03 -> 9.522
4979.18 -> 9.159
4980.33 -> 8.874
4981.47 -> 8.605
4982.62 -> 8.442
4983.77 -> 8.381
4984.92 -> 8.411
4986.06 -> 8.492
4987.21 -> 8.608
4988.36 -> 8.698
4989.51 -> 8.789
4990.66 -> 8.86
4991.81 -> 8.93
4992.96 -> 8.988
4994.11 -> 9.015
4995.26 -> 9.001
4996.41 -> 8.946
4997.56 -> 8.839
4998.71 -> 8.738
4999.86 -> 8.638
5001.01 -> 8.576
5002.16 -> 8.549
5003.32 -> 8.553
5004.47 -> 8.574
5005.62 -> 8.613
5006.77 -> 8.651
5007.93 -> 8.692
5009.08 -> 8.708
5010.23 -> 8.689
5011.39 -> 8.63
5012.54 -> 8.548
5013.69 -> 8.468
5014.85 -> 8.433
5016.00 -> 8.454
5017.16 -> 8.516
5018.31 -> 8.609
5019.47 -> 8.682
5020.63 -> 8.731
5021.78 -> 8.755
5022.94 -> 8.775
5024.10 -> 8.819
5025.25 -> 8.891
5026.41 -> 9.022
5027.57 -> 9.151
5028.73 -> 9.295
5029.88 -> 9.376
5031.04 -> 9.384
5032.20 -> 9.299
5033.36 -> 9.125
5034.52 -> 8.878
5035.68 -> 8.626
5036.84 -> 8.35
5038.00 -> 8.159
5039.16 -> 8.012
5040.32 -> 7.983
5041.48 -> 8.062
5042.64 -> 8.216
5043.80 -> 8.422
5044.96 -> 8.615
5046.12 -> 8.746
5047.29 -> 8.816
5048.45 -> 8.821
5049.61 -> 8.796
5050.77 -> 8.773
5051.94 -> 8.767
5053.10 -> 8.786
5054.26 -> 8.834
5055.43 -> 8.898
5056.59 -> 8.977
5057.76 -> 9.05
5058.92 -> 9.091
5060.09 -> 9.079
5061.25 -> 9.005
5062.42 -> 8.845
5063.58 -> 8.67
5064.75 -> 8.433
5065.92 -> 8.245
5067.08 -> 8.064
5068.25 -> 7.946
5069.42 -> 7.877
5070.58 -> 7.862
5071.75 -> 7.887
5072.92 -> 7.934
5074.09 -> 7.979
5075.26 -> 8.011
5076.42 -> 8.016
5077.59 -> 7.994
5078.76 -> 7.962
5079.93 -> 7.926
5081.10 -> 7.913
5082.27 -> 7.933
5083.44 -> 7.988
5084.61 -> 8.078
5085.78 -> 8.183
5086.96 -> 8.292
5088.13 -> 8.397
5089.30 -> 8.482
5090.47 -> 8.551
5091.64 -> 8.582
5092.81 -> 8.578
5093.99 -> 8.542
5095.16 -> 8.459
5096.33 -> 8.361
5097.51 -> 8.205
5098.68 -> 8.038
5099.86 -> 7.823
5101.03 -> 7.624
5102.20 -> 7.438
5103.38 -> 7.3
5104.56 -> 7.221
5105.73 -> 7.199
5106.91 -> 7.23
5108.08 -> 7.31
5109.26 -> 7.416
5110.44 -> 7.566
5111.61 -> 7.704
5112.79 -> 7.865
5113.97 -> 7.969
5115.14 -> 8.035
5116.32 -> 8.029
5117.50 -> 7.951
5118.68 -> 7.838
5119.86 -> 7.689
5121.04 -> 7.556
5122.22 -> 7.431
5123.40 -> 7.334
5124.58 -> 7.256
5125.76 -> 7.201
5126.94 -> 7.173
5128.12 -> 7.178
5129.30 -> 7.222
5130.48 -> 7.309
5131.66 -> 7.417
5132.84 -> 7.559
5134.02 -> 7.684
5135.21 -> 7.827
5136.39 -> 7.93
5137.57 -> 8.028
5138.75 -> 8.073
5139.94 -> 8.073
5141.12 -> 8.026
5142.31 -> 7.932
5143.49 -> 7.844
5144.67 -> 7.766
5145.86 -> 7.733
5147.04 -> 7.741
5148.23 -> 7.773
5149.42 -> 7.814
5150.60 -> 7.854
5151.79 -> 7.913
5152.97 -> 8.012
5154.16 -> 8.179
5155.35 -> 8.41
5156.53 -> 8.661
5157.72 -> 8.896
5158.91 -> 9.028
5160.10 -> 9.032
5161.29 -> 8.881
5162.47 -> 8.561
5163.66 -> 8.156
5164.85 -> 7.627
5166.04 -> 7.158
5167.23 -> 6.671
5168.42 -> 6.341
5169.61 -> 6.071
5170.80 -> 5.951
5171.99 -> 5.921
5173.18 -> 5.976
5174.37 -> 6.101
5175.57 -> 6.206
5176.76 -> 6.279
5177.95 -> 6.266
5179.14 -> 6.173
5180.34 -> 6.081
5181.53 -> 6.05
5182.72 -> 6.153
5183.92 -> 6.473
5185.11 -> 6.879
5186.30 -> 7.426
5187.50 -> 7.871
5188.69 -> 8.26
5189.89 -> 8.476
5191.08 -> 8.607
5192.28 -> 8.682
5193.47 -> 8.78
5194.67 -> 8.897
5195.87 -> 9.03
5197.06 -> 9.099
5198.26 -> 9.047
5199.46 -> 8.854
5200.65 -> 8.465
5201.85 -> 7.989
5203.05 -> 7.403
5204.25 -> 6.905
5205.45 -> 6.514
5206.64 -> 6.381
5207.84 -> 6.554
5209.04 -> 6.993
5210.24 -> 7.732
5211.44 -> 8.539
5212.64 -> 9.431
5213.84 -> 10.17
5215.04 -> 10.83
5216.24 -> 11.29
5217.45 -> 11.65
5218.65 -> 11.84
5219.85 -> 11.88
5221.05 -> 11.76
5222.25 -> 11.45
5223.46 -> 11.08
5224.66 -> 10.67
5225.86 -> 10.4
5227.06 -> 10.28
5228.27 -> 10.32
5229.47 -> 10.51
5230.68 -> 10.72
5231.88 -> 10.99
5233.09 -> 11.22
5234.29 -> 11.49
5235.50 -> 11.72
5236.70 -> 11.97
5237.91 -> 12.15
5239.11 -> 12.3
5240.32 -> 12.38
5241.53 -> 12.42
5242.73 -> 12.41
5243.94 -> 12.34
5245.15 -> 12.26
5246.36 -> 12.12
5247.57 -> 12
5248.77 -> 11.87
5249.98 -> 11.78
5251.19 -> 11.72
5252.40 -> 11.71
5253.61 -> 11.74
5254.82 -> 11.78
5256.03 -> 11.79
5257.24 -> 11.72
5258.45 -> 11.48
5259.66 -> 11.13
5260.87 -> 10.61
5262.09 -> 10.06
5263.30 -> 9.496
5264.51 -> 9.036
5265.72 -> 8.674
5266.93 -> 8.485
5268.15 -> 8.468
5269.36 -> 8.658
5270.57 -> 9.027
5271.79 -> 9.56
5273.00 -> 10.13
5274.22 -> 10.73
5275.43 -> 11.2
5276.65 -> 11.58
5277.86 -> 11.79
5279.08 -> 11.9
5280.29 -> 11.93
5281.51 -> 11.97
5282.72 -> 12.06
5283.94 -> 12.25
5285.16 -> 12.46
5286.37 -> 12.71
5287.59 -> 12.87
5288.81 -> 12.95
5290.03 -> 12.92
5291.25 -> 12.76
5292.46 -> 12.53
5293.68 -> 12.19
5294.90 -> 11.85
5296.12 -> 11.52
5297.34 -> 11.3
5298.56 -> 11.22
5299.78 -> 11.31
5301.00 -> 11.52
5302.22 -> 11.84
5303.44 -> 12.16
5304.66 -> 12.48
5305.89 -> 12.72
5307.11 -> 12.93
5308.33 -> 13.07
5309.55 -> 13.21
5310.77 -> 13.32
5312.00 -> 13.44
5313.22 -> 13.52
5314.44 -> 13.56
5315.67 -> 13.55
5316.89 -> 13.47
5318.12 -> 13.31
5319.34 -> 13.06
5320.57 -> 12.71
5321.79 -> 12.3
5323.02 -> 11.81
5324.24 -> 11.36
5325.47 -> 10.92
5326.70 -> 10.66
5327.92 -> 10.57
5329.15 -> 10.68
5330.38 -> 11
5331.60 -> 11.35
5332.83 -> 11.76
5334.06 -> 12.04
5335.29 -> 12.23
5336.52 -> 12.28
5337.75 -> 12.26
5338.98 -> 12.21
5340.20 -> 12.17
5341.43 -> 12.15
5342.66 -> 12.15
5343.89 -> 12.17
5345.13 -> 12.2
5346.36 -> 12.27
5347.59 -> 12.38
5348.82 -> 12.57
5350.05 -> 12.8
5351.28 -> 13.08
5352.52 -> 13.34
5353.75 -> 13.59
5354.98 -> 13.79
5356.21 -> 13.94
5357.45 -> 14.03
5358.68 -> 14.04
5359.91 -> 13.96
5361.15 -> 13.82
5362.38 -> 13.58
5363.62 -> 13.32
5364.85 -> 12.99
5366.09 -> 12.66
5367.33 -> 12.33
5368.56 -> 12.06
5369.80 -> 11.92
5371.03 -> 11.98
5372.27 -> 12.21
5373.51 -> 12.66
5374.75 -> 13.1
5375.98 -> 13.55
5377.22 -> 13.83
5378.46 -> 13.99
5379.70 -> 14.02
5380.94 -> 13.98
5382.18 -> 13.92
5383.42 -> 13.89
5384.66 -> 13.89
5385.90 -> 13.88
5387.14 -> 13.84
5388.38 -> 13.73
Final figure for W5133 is 0.40 mag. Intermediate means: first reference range 9.81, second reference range 12.5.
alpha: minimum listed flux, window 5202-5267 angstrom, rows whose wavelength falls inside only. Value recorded 6.381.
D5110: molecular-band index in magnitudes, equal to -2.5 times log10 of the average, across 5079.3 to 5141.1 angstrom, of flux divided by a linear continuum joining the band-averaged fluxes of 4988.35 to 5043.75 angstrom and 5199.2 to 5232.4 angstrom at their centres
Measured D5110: 0.17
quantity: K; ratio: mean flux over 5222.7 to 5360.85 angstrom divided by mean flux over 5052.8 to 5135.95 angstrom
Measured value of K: 1.5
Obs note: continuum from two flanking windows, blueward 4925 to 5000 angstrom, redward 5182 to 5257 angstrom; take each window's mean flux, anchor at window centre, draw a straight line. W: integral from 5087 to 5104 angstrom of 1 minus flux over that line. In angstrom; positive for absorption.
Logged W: 2.96 angstrom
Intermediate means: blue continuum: 9.76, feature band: 8.17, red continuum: 10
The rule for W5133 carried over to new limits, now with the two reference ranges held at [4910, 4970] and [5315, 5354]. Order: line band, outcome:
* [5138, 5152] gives 0.383 mag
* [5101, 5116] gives 0.412 mag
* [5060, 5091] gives 0.305 mag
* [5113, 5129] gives 0.411 mag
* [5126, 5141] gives 0.412 mag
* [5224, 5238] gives 0.063 mag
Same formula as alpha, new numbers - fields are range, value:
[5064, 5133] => 7.173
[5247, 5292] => 8.468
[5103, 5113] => 7.199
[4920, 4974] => 9.222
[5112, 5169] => 6.341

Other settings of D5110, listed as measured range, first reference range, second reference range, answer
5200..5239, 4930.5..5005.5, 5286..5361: 0.17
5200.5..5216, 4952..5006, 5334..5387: 0.39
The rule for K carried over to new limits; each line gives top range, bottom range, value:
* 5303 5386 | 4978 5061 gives 1.46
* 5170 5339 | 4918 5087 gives 1.16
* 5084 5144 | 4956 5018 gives 0.86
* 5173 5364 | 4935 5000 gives 1.13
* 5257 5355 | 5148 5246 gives 1.33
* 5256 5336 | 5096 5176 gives 1.53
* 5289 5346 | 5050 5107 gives 1.48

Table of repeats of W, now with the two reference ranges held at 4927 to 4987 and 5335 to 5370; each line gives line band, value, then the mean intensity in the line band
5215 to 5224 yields 0.3 angstrom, 11.5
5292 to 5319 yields -0.1 angstrom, 12.6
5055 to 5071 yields 3.2 angstrom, 8.58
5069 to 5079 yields 2.6 angstrom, 7.95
